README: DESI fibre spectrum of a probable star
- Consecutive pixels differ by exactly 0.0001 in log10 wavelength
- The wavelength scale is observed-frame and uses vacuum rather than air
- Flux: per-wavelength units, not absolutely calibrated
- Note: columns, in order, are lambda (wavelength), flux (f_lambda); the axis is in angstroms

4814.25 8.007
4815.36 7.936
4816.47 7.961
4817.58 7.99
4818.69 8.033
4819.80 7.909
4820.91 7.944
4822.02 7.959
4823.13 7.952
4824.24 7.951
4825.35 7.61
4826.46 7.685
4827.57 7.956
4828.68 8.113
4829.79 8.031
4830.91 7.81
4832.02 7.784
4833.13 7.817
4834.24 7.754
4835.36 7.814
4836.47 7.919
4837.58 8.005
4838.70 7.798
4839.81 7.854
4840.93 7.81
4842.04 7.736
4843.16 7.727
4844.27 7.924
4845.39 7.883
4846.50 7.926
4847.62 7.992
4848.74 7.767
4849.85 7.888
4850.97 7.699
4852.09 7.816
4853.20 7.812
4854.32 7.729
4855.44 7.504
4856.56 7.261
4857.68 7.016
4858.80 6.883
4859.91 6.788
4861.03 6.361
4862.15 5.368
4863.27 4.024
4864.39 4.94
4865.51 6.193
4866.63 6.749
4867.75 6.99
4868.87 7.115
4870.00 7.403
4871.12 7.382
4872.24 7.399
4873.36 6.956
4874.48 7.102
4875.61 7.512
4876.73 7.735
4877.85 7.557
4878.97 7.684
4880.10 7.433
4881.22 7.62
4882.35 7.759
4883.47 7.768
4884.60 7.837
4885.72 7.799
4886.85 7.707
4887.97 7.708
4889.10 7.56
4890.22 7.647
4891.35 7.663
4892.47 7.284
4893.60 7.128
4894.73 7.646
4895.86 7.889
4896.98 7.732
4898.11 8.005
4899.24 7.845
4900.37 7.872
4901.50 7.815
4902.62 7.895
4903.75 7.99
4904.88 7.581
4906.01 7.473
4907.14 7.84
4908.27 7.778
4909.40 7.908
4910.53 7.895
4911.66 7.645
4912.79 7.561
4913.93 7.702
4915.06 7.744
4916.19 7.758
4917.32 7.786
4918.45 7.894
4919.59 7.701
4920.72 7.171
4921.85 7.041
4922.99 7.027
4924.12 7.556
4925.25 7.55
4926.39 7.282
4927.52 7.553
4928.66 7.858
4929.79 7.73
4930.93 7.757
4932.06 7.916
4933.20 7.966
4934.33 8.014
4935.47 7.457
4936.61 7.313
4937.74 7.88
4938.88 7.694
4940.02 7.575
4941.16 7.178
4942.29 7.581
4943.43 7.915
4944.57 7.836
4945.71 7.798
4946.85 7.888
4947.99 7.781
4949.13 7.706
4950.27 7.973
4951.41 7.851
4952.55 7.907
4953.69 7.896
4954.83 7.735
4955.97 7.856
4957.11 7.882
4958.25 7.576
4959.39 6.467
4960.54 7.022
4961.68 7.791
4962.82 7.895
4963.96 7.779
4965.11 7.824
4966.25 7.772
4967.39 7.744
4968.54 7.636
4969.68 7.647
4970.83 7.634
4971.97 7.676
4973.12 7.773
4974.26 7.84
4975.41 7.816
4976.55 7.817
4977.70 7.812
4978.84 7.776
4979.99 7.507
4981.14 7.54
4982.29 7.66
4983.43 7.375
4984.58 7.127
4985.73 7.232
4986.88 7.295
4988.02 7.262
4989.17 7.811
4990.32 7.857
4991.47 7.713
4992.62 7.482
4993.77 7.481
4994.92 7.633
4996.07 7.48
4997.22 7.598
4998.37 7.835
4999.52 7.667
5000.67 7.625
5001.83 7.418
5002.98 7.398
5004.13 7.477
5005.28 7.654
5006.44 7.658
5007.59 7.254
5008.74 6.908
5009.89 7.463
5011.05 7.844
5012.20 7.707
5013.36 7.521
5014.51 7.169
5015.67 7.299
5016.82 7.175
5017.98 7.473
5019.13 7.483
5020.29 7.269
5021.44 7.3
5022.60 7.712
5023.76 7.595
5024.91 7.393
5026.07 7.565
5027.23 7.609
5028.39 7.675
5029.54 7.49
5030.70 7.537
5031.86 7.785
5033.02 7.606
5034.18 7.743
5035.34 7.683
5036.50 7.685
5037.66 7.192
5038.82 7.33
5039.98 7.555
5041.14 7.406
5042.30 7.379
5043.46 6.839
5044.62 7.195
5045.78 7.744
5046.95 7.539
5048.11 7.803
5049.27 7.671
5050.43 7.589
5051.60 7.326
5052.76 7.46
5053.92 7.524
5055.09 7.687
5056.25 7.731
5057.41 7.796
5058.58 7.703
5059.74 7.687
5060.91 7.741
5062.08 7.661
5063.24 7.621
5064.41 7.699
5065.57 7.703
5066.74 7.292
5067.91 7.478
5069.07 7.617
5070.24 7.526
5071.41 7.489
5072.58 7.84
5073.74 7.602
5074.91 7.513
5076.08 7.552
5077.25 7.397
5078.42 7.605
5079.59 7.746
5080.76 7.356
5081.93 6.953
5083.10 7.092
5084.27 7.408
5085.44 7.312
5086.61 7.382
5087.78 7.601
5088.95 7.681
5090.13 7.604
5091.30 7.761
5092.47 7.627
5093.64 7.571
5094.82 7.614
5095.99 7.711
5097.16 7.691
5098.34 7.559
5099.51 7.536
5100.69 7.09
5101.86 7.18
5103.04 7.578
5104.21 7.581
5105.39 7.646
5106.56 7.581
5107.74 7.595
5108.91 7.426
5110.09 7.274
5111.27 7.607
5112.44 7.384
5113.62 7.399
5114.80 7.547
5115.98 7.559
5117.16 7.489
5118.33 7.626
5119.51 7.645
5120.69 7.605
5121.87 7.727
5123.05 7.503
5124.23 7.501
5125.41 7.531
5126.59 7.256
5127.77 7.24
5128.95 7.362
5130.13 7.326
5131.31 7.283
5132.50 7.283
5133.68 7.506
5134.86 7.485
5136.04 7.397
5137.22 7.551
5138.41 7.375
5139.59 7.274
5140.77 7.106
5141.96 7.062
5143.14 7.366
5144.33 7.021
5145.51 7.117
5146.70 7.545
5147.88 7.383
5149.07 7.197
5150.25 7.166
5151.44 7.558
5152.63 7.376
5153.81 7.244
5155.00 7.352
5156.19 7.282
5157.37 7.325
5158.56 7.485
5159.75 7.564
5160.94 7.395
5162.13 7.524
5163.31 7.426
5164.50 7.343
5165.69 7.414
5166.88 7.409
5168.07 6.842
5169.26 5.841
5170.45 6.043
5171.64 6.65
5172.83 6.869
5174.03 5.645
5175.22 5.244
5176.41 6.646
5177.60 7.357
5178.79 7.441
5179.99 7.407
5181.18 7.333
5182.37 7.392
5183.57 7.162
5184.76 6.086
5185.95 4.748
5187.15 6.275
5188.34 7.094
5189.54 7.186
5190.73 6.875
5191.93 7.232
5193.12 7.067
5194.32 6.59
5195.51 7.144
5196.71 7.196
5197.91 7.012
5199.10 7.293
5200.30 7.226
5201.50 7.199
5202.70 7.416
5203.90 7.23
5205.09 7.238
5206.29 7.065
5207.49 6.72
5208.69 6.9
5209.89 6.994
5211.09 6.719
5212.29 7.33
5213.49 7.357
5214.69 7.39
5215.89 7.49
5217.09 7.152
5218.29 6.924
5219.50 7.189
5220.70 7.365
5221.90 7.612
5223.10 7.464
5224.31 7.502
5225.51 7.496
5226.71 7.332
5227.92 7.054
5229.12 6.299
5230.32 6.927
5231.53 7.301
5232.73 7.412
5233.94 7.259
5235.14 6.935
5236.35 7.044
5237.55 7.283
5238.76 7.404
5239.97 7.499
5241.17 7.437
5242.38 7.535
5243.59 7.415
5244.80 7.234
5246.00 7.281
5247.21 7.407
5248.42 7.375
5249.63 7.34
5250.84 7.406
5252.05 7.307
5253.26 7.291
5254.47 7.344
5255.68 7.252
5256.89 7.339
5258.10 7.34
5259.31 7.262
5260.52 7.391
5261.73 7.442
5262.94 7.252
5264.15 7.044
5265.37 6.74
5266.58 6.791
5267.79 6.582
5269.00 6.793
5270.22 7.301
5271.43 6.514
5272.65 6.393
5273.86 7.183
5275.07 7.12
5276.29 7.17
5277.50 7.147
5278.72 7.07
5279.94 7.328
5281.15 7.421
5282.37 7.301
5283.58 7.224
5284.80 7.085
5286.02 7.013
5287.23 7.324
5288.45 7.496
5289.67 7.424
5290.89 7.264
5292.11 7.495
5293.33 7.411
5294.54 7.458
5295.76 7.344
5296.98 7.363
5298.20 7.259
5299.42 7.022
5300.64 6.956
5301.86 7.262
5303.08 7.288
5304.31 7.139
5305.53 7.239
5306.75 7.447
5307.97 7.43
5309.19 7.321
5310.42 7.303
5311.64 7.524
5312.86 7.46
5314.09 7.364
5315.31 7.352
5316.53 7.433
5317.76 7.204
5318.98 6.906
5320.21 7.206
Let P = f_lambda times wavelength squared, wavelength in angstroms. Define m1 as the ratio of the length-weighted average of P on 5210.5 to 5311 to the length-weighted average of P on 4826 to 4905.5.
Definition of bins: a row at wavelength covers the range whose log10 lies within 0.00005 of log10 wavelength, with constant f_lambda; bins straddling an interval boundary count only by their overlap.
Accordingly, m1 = 1.13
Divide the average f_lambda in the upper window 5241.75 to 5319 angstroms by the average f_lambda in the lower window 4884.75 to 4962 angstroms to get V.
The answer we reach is 0.9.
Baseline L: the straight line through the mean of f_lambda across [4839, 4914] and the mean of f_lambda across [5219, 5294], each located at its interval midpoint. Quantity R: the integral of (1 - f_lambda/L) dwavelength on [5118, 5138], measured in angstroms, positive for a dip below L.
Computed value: -0.4 angstroms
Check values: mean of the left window 7.44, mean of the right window 7.22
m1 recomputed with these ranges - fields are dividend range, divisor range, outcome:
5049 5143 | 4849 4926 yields 1.10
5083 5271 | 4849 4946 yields 1.08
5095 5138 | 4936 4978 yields 1.04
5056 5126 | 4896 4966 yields 1.05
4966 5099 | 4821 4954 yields 1.06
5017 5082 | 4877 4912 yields 1.04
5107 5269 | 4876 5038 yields 1.03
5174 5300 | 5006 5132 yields 1.01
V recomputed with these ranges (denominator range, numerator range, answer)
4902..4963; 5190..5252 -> 0.94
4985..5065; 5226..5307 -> 0.96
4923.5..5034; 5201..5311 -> 0.95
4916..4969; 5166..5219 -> 0.90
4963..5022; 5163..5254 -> 0.94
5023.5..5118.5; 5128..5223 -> 0.94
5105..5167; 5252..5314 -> 0.97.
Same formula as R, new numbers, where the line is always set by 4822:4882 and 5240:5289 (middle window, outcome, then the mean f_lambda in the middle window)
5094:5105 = -0.3 angstroms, 7.5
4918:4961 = -1.5 angstroms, 7.63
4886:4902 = -0.6 angstroms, 7.68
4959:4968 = -0.3 angstroms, 7.55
